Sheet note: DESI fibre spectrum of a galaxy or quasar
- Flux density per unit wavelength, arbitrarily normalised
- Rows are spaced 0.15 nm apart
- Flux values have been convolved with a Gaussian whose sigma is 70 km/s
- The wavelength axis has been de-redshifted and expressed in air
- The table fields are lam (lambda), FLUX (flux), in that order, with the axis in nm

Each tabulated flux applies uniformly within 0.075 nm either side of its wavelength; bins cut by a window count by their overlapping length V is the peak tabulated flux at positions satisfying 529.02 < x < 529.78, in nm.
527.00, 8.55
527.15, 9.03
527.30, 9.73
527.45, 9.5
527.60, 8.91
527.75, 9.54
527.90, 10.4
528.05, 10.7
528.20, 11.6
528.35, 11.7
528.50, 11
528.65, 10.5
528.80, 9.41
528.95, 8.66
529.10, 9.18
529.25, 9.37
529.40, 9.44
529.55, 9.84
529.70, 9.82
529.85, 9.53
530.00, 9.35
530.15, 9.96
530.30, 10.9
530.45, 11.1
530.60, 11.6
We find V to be 9.84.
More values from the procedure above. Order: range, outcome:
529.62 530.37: 10.9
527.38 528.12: 10.7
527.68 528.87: 11.7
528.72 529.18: 9.41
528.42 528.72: 11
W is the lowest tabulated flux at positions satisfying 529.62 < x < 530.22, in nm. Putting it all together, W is 9.35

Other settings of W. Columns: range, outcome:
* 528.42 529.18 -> 8.66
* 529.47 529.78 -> 9.82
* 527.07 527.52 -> 9.03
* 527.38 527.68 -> 8.91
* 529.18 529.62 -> 9.37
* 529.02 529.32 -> 9.18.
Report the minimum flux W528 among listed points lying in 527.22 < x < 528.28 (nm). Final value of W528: 8.91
